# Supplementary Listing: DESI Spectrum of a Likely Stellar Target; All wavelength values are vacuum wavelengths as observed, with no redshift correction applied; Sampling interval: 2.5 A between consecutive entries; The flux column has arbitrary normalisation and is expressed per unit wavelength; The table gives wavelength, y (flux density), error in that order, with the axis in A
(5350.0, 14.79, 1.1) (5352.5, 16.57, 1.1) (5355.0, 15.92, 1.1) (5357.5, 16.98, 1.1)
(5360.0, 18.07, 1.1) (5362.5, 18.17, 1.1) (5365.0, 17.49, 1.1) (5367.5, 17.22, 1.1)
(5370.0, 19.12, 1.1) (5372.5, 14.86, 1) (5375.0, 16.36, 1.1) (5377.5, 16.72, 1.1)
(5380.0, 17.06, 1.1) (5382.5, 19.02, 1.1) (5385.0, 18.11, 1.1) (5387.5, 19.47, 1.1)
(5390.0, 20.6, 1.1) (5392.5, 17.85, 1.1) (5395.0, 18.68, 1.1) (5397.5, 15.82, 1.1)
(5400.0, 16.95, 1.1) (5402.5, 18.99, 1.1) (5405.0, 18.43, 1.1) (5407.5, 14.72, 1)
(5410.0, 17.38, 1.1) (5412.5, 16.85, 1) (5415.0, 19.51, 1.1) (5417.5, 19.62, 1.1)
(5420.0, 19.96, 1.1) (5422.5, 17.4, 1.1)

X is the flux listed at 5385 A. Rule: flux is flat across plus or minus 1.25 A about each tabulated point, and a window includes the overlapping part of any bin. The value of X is 18.11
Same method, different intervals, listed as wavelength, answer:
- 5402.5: 18.99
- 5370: 19.12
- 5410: 17.38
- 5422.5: 17.4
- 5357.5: 16.98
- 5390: 20.6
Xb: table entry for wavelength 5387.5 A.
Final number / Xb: 19.47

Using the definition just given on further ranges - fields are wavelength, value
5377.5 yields 16.72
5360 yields 18.07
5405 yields 18.43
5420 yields 19.96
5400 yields 16.95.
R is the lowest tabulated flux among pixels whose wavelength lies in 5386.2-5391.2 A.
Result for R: 19.47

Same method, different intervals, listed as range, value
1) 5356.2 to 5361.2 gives 16.98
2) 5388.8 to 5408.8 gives 14.72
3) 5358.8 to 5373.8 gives 14.86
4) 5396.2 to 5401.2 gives 15.82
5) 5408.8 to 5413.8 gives 16.85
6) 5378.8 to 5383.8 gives 17.06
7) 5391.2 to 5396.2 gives 17.85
